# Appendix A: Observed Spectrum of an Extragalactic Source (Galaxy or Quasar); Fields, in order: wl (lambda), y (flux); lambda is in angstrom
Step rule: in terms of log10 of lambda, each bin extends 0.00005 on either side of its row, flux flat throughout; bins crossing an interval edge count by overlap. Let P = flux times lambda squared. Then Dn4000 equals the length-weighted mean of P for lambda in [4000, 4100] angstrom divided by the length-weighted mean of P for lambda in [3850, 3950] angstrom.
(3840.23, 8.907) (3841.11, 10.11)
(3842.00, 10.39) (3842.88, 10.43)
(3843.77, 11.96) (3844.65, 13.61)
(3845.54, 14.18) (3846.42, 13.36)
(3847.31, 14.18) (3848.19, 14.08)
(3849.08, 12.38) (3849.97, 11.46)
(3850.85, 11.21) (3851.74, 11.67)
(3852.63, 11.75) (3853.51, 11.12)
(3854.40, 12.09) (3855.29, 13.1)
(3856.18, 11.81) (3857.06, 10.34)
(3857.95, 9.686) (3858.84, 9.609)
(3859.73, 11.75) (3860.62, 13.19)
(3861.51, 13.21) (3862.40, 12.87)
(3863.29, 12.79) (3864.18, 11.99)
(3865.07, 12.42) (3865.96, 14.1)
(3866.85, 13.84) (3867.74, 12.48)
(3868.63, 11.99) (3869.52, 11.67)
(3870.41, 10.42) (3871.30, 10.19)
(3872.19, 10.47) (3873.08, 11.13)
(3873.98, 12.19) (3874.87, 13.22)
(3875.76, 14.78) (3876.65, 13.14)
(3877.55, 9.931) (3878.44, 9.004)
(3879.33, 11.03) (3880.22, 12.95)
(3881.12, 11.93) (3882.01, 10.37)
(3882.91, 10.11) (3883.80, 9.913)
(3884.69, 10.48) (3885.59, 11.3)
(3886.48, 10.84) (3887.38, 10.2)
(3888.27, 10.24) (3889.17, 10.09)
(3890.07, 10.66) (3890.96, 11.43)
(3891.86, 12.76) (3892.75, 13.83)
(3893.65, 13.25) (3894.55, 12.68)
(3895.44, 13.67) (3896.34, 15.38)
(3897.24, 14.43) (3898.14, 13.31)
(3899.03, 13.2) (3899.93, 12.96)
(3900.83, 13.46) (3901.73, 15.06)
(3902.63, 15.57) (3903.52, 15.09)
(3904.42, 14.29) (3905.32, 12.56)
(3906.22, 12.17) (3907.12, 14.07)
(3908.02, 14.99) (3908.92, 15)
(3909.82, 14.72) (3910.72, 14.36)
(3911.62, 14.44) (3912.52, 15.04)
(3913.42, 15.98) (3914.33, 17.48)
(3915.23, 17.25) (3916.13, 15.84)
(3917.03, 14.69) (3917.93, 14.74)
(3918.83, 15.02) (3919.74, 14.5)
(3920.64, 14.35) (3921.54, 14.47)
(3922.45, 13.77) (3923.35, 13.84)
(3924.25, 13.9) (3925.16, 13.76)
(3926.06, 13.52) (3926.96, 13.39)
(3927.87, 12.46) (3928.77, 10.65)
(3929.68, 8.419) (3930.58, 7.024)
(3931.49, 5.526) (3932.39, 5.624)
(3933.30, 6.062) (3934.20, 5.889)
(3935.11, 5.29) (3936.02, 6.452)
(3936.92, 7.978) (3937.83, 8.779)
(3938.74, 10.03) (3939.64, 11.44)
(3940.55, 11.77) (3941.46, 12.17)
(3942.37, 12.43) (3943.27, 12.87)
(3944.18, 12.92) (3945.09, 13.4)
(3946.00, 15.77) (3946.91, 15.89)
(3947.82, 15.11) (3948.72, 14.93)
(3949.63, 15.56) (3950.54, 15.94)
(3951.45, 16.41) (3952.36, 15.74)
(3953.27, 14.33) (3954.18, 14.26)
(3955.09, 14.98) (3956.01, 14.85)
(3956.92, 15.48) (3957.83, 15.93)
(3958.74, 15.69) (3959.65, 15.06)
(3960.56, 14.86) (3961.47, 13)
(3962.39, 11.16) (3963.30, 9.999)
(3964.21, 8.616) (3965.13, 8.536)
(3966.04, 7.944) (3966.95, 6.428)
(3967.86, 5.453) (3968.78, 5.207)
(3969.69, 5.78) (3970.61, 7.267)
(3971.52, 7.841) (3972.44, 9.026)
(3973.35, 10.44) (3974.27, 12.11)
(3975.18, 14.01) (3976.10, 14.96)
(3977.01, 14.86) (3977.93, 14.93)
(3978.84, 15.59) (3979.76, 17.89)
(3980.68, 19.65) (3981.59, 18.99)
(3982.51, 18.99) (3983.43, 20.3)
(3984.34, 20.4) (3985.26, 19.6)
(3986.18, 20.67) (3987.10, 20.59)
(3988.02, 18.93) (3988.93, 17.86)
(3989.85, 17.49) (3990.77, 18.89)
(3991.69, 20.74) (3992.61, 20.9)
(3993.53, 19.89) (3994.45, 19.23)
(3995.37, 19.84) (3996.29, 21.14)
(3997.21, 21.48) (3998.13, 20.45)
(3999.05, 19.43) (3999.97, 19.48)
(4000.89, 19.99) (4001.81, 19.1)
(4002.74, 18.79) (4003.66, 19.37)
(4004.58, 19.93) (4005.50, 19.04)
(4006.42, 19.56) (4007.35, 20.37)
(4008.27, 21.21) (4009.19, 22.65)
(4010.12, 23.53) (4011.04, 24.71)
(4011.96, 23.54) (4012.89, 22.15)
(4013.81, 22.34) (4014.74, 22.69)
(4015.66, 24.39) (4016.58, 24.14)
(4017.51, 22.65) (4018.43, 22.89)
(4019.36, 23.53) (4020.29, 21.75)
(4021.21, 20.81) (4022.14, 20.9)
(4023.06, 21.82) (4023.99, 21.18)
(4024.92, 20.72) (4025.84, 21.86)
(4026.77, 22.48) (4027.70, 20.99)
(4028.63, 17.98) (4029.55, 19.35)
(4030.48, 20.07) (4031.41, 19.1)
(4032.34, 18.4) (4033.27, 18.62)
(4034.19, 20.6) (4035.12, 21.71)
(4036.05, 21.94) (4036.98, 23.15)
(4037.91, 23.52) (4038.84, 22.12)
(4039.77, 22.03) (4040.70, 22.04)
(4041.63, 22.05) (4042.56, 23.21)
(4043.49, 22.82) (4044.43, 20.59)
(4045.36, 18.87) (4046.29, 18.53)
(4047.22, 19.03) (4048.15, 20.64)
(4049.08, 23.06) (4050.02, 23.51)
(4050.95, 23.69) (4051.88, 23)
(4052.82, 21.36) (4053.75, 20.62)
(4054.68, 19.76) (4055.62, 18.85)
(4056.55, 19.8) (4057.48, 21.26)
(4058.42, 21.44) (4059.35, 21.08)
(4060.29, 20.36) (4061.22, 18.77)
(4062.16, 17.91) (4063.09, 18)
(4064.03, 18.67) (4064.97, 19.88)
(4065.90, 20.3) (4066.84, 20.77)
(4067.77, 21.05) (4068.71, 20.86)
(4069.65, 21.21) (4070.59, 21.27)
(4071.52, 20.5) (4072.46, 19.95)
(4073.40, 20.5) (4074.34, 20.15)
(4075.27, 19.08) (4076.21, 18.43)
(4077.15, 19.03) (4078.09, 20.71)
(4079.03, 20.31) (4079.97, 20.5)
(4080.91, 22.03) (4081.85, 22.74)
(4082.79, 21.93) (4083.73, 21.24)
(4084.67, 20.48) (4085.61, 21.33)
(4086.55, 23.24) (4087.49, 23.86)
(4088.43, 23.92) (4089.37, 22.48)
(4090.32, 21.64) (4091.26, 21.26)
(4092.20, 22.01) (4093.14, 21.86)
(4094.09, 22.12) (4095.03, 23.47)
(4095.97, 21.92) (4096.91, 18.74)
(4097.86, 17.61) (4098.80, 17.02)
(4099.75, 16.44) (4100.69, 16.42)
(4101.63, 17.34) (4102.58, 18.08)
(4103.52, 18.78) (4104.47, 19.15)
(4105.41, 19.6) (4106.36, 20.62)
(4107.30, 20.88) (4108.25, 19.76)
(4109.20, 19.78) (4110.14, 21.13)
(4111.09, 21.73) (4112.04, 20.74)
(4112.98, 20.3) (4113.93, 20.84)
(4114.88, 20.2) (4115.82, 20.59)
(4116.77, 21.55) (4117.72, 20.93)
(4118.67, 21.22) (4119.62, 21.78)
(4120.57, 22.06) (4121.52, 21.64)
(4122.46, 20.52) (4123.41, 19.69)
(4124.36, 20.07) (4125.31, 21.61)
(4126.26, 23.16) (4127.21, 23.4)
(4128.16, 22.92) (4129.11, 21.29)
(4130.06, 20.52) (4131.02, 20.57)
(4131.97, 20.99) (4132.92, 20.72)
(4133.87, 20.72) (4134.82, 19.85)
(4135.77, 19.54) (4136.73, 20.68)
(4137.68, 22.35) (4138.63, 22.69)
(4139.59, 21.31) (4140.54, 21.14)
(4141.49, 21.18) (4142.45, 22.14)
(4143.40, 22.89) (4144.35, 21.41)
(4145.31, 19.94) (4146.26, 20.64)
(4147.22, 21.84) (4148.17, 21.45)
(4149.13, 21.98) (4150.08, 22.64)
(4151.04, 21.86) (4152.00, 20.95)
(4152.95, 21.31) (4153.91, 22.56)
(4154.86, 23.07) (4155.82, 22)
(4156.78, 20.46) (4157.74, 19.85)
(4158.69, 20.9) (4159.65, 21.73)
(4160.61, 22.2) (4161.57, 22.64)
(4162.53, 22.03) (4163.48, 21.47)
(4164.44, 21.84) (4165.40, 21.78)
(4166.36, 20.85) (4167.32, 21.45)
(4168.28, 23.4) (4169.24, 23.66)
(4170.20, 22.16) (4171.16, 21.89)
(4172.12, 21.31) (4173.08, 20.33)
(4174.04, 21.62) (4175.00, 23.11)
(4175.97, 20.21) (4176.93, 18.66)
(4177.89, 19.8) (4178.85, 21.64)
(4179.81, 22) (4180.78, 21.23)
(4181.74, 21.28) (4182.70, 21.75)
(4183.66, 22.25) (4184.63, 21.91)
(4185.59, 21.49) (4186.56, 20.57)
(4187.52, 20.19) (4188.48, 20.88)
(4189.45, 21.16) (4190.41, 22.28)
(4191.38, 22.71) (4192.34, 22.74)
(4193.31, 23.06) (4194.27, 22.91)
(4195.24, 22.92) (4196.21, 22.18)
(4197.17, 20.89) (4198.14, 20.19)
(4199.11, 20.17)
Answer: 1.8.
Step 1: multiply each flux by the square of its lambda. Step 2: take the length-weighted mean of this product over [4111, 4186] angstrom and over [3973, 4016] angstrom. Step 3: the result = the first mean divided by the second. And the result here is 1.2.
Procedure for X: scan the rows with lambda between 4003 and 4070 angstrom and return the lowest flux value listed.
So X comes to 17.91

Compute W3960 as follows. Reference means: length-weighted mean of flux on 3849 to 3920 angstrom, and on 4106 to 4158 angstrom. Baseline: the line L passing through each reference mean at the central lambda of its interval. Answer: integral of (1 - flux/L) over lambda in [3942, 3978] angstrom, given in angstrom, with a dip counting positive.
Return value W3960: 6.57 angstrom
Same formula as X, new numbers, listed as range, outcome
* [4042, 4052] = 18.53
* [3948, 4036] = 5.207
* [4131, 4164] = 19.54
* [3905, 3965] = 5.29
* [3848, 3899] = 9.004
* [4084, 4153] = 16.42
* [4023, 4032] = 17.98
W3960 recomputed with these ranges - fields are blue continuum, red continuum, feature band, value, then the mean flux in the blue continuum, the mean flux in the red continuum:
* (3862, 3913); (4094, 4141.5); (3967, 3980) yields 4.0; 12.6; 20.5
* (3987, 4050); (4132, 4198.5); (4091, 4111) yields 1.5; 21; 21.5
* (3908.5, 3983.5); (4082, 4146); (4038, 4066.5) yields -4.7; 12.7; 20.9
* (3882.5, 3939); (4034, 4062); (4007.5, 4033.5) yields -3.0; 12.4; 21.3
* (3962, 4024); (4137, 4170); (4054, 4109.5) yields -1.0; 17.7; 21.8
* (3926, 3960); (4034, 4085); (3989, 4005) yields -3.5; 12.1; 20.9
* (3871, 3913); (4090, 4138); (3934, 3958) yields 2.8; 12.6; 20.5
